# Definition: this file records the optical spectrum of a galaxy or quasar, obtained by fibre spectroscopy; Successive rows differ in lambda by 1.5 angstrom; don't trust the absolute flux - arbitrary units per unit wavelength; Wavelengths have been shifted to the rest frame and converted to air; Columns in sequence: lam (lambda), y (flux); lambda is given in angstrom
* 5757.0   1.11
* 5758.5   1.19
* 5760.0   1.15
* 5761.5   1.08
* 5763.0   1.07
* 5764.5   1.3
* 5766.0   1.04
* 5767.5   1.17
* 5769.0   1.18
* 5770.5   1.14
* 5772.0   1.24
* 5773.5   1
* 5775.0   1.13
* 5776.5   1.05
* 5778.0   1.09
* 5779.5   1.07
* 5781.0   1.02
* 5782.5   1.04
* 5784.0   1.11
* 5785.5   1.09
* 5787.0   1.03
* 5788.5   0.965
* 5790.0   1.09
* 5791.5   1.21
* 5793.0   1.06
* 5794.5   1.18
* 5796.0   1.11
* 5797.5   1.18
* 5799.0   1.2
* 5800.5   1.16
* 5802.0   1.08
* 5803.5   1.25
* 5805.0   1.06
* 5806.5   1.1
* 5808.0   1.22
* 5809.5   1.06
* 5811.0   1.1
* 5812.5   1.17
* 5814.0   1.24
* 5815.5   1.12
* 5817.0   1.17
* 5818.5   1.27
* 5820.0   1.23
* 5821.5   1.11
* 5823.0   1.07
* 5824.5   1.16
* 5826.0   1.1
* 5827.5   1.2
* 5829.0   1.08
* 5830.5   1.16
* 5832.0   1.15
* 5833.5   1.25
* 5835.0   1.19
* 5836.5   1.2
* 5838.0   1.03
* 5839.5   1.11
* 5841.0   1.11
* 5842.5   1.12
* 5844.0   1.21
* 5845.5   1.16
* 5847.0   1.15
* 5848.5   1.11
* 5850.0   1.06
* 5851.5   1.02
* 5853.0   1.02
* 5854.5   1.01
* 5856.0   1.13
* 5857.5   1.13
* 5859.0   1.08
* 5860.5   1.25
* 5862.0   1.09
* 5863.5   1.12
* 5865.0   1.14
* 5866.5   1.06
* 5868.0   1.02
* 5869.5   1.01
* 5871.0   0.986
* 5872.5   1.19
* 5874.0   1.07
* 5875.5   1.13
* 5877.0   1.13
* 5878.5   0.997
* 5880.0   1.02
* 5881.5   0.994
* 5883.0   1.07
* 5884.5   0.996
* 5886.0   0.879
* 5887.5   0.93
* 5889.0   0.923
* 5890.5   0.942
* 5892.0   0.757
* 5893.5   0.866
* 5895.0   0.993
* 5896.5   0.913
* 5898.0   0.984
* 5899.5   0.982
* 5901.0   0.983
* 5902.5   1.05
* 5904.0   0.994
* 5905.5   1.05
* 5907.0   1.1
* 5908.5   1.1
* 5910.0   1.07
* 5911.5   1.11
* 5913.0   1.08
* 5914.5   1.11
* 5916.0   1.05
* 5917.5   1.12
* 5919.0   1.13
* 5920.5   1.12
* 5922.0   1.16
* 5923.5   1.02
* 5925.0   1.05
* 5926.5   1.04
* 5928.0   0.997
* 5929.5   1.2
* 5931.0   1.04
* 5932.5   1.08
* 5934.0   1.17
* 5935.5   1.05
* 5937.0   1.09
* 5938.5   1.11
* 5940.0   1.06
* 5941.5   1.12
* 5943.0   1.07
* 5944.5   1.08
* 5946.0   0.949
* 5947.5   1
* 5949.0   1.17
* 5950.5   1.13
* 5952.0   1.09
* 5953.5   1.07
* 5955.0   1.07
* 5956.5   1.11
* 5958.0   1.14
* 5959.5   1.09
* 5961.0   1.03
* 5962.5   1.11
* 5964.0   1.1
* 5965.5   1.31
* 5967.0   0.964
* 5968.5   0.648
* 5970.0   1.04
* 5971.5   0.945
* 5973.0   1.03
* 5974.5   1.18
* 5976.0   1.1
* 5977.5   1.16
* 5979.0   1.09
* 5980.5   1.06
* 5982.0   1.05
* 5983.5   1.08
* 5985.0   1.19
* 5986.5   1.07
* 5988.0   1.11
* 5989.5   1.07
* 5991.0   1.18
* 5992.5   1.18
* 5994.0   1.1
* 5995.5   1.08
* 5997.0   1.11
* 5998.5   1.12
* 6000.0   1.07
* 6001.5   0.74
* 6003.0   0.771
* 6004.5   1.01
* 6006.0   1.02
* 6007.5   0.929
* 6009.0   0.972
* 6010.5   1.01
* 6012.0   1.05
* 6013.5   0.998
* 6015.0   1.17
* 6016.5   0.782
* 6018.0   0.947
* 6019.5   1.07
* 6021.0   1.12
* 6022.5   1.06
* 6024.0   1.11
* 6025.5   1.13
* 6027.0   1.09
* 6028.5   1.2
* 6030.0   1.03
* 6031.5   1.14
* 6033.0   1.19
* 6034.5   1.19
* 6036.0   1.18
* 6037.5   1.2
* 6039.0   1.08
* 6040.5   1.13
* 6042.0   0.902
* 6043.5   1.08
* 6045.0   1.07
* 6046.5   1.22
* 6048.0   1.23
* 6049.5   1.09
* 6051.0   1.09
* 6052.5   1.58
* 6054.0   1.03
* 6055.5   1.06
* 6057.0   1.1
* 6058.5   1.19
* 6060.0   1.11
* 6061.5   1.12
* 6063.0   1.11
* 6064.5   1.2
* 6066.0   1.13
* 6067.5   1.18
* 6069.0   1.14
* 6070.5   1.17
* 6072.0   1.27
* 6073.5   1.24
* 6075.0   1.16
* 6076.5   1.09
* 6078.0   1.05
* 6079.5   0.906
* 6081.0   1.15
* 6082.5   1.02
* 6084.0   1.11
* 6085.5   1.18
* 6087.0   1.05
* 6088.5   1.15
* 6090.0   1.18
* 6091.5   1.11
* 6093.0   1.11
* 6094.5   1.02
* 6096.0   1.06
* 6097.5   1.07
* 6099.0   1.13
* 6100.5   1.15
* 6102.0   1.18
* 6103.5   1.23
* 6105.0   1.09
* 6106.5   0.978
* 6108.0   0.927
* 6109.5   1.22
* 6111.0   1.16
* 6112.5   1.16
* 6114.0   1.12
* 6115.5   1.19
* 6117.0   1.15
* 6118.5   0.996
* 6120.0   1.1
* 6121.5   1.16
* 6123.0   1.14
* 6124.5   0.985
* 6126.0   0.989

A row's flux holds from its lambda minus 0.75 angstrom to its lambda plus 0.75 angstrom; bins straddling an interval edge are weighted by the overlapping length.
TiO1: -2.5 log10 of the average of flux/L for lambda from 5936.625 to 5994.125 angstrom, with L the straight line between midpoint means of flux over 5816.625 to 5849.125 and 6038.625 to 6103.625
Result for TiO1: 0.06 mag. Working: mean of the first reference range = 1.15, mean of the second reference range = 1.13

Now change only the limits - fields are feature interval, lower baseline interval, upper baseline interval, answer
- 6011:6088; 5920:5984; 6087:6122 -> -0.02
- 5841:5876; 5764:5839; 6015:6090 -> 0.03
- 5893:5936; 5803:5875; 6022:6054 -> 0.07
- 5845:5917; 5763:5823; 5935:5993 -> 0.06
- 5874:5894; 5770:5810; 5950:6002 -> 0.12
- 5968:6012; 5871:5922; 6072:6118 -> 0.03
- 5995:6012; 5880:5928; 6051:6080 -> 0.12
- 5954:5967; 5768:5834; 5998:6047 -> -0.04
